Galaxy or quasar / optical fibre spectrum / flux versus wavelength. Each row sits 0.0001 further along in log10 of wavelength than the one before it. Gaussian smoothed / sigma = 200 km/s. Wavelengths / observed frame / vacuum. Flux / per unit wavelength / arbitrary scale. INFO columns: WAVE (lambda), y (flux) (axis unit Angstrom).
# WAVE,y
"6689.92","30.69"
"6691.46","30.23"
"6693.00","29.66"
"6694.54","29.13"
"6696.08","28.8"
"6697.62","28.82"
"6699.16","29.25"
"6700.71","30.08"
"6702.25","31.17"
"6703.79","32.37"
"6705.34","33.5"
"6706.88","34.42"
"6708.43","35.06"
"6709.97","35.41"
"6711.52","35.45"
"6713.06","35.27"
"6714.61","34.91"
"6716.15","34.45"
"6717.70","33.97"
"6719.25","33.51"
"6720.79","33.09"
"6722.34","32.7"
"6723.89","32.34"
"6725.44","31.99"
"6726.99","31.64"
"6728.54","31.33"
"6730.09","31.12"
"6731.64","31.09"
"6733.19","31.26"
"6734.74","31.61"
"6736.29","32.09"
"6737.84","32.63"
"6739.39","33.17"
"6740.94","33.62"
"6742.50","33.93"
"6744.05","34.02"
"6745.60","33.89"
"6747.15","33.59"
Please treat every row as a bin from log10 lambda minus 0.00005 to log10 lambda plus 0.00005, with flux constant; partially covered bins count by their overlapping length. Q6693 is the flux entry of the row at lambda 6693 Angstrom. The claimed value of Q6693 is 29.66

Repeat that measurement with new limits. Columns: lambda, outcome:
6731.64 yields 31.09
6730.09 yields 31.12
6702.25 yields 31.17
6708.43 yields 35.06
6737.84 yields 32.63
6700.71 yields 30.08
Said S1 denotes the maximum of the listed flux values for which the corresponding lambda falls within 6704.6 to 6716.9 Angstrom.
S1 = 35.45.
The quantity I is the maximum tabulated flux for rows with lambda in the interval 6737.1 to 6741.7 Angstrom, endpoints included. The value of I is 33.62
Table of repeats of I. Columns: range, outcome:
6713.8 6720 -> 34.91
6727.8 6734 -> 31.33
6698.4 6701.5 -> 30.08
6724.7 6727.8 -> 31.99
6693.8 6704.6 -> 32.37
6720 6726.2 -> 33.09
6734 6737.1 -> 32.09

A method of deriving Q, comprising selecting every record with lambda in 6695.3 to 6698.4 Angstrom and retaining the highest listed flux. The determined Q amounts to 28.82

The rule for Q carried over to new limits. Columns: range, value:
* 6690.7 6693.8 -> 30.23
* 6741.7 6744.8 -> 34.02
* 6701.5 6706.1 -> 33.5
